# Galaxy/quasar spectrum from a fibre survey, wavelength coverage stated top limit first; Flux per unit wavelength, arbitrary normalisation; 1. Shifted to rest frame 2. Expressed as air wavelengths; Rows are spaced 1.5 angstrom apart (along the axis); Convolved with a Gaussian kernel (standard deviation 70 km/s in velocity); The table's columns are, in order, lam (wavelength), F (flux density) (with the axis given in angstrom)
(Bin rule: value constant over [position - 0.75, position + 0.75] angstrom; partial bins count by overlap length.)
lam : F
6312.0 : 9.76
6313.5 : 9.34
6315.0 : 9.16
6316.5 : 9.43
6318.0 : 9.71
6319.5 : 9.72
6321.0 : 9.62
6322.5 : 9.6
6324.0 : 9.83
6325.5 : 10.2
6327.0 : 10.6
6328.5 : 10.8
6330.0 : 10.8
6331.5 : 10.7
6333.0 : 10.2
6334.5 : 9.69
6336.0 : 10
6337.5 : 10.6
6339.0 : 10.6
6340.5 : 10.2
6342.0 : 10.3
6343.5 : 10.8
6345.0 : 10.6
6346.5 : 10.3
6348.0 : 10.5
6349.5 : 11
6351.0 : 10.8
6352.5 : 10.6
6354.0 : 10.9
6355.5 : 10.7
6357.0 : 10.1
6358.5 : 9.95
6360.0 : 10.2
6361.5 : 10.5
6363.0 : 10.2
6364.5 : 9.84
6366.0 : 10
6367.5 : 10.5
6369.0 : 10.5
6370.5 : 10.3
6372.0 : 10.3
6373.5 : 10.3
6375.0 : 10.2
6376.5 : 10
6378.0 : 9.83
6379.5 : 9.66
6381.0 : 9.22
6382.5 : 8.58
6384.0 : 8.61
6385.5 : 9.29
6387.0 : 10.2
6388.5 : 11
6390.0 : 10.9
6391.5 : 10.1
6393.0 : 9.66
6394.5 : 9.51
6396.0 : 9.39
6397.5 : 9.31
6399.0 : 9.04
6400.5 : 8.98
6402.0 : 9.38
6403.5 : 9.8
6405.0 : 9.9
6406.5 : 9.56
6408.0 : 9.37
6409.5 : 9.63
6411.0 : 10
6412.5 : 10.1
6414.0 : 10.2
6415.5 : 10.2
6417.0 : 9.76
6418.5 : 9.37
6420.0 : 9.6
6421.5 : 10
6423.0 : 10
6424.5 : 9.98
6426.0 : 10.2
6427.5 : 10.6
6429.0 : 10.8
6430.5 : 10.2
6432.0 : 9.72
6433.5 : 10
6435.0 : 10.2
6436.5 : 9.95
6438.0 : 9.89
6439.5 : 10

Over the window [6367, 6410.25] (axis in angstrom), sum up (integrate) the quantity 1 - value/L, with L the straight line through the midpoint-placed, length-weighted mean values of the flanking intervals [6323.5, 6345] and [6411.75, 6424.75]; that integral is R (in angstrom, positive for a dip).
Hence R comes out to 1.40 angstrom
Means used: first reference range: 10.4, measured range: 9.76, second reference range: 9.91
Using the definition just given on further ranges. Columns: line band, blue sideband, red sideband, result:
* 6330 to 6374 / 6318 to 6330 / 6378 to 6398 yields -2.2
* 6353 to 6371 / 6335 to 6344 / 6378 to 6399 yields -0.5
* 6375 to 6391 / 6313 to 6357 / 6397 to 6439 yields 0.4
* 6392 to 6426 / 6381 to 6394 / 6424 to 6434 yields 1.1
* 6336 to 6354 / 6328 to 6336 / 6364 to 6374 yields -0.4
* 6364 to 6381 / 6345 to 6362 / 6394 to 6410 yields 0.0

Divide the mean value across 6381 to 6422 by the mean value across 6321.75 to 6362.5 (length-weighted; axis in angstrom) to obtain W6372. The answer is 0.93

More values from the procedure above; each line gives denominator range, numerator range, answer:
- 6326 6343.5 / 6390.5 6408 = 0.91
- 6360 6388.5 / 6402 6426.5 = 0.99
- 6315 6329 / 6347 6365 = 1.06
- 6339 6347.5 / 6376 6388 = 0.90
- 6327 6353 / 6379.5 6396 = 0.92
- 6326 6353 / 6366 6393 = 0.95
